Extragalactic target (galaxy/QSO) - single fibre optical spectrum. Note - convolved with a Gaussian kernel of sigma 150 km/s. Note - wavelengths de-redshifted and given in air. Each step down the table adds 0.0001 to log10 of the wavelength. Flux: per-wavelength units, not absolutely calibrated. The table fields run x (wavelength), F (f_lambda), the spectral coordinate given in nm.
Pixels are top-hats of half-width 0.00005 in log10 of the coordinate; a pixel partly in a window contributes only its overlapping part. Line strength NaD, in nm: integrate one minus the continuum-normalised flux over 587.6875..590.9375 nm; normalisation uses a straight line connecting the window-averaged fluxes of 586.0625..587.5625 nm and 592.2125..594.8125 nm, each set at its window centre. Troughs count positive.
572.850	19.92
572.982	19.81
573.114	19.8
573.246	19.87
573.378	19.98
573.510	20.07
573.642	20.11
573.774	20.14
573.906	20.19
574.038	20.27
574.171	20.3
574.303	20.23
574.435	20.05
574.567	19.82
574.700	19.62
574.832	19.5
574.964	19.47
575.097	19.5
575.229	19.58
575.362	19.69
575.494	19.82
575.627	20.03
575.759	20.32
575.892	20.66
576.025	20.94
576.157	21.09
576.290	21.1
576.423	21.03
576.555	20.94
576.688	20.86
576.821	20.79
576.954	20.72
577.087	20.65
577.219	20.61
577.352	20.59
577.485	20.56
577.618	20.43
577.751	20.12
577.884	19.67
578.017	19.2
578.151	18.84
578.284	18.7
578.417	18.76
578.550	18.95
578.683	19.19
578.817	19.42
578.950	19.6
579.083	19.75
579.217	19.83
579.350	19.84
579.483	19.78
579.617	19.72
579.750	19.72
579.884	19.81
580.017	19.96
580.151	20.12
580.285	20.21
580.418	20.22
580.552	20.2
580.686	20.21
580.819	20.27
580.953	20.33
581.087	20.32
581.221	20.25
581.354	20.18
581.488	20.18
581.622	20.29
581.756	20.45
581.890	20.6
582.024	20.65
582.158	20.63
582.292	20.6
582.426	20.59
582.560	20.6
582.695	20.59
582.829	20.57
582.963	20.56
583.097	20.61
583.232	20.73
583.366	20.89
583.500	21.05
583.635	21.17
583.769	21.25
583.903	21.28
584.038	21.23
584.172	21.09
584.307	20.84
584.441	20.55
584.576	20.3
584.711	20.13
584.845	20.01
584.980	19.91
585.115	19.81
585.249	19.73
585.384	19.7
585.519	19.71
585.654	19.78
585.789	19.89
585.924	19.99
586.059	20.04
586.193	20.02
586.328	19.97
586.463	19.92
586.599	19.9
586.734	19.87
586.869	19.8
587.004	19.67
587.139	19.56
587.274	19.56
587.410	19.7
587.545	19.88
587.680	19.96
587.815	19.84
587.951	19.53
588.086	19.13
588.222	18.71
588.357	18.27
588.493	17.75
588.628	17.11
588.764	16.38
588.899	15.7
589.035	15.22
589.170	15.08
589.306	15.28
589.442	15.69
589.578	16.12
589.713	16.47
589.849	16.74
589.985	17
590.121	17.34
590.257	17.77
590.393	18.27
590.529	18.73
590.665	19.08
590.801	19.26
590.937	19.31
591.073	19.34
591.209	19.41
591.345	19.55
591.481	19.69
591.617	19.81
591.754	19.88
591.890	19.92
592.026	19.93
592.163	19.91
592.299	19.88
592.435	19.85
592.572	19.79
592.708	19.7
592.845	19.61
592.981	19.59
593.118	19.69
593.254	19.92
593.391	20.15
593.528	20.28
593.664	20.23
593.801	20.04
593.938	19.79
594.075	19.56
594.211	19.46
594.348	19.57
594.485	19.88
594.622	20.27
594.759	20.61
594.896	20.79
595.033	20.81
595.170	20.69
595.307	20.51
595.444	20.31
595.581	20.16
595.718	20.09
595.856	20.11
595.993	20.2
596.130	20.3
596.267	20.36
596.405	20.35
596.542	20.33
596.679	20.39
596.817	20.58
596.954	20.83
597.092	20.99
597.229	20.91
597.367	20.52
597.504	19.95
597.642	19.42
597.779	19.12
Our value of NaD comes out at 0.38 nm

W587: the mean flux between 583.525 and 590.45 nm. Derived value 19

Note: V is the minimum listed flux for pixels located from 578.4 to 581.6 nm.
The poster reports 18.76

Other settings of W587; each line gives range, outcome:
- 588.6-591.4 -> 17.4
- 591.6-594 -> 19.9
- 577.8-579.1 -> 19.2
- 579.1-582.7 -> 20.2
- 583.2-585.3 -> 20.6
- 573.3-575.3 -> 19.9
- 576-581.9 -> 20.1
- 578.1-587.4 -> 20.1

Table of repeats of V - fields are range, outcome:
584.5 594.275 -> 15.08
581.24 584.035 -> 20.18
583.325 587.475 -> 19.56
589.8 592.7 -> 16.74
